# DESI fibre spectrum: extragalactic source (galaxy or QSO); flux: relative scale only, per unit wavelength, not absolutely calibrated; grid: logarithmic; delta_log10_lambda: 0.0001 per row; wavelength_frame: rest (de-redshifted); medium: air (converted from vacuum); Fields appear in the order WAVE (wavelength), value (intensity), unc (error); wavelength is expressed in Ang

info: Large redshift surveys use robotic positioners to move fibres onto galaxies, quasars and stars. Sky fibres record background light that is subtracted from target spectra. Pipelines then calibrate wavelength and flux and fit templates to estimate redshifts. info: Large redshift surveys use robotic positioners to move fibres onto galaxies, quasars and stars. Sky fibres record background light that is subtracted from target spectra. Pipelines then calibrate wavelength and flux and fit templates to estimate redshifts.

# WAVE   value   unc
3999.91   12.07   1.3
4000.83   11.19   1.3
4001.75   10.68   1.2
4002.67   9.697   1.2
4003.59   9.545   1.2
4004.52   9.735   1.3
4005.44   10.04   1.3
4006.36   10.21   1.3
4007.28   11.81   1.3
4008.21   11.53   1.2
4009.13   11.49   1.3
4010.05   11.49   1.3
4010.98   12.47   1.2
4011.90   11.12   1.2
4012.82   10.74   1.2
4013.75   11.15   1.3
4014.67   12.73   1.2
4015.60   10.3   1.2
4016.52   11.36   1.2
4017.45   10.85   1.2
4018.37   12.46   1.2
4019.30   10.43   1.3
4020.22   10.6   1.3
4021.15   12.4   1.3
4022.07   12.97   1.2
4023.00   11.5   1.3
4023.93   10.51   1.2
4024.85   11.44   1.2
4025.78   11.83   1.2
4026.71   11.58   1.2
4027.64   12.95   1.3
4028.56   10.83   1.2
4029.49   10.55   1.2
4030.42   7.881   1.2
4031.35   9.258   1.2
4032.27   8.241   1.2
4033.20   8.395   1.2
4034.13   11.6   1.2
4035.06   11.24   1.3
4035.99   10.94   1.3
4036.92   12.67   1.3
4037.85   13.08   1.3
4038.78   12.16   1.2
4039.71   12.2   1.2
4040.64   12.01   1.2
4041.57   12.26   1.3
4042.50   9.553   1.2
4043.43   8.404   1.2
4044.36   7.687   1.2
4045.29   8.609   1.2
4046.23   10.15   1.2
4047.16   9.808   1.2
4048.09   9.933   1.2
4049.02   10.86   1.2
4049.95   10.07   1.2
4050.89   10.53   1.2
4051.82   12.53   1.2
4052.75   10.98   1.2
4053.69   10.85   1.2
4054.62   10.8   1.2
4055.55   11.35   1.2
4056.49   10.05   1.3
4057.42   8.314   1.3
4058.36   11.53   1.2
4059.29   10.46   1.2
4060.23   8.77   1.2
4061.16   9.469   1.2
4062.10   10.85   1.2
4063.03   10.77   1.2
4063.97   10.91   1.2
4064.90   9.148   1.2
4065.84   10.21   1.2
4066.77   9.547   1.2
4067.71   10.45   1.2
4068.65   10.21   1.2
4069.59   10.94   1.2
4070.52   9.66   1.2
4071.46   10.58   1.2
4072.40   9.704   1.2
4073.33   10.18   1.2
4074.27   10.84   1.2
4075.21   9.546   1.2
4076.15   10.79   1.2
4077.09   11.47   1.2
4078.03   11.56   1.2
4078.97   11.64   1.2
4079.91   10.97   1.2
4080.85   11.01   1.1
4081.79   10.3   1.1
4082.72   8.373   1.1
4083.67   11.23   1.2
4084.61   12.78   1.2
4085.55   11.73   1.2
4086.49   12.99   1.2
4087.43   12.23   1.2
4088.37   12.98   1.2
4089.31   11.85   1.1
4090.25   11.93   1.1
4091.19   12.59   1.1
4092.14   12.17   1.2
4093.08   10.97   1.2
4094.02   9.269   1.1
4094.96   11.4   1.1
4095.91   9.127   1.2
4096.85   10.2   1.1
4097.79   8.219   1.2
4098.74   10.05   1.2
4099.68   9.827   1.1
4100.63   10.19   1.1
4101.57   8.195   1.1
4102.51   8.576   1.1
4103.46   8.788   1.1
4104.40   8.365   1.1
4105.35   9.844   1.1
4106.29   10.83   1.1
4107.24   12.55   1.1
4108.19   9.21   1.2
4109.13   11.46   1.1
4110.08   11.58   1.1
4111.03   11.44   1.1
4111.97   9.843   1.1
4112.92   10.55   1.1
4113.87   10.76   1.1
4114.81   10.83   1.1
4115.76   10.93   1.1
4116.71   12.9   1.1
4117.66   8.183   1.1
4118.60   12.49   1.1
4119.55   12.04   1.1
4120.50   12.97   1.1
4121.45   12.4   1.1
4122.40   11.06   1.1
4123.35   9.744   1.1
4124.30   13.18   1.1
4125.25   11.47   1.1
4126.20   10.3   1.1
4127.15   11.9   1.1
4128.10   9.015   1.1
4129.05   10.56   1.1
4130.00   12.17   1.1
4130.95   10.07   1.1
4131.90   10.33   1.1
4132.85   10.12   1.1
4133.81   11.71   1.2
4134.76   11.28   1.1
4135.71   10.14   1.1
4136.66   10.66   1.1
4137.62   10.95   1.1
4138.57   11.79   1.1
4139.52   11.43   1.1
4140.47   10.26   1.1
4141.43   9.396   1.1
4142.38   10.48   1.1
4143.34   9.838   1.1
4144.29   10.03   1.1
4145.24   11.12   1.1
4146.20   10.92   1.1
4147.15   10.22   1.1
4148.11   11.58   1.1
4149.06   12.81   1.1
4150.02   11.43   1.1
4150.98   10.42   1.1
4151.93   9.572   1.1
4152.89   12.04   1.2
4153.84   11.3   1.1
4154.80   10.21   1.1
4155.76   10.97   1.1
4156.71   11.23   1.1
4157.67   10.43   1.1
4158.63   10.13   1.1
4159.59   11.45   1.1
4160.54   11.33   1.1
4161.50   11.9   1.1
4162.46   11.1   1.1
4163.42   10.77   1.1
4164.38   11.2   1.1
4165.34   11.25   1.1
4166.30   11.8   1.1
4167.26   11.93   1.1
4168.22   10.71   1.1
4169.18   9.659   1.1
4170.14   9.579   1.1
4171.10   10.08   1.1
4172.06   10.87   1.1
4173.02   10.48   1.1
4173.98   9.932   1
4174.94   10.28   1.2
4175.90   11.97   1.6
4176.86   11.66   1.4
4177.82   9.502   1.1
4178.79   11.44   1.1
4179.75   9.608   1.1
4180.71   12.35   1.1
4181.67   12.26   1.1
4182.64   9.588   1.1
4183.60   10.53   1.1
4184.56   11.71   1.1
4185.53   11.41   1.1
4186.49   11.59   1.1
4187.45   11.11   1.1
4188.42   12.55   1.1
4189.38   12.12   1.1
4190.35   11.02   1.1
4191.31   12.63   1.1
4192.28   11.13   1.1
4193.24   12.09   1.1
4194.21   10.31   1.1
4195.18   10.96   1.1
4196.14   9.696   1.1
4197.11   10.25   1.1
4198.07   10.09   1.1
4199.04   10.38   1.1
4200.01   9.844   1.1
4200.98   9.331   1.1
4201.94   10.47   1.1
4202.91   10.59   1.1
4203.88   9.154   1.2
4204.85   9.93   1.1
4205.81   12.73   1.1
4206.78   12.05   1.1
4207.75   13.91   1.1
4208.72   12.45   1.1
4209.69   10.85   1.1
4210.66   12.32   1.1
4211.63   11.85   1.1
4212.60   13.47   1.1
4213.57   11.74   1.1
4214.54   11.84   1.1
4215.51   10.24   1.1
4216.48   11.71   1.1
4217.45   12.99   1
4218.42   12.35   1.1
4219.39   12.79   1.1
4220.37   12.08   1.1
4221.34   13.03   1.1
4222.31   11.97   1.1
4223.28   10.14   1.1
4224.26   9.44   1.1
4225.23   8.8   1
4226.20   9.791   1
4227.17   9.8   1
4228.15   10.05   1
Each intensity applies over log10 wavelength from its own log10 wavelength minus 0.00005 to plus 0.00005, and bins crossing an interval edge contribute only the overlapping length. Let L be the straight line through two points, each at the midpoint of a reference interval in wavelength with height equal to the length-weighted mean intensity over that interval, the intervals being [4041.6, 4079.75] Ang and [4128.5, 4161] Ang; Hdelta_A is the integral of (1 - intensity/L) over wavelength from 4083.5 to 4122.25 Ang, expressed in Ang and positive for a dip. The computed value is -1.2 Ang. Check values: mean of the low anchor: 10.3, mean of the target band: 10.9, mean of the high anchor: 10.8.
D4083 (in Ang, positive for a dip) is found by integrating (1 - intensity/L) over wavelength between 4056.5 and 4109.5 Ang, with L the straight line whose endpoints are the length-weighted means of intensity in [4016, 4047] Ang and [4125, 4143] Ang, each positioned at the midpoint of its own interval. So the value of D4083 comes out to 1.5 Ang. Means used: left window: 10.9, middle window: 10.5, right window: 10.7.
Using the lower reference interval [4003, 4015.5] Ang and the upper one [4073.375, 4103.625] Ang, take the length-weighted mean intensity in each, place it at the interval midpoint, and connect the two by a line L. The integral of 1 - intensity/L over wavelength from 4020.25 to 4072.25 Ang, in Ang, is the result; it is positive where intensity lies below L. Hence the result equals 1.5 Ang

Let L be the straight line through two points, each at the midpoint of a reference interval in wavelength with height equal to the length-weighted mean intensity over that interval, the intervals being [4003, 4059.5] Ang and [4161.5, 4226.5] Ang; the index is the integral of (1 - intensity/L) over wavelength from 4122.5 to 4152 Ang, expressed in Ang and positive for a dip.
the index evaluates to 0.6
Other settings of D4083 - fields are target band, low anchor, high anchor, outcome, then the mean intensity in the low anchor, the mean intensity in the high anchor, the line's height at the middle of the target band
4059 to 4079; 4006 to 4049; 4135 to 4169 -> 1.1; 10.9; 10.9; 10.9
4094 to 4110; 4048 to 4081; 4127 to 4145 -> 1.1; 10.5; 10.6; 10.6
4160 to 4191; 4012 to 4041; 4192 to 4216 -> 0.2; 11.2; 11.1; 11.1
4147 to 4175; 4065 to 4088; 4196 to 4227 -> 0.3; 10.8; 11.2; 11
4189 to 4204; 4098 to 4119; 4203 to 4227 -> 0.9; 10.3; 11.5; 11.3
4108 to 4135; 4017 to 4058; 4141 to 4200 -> -0.5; 10.8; 10.9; 10.9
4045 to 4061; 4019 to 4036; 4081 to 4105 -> 0.6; 10.8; 10.6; 10.7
